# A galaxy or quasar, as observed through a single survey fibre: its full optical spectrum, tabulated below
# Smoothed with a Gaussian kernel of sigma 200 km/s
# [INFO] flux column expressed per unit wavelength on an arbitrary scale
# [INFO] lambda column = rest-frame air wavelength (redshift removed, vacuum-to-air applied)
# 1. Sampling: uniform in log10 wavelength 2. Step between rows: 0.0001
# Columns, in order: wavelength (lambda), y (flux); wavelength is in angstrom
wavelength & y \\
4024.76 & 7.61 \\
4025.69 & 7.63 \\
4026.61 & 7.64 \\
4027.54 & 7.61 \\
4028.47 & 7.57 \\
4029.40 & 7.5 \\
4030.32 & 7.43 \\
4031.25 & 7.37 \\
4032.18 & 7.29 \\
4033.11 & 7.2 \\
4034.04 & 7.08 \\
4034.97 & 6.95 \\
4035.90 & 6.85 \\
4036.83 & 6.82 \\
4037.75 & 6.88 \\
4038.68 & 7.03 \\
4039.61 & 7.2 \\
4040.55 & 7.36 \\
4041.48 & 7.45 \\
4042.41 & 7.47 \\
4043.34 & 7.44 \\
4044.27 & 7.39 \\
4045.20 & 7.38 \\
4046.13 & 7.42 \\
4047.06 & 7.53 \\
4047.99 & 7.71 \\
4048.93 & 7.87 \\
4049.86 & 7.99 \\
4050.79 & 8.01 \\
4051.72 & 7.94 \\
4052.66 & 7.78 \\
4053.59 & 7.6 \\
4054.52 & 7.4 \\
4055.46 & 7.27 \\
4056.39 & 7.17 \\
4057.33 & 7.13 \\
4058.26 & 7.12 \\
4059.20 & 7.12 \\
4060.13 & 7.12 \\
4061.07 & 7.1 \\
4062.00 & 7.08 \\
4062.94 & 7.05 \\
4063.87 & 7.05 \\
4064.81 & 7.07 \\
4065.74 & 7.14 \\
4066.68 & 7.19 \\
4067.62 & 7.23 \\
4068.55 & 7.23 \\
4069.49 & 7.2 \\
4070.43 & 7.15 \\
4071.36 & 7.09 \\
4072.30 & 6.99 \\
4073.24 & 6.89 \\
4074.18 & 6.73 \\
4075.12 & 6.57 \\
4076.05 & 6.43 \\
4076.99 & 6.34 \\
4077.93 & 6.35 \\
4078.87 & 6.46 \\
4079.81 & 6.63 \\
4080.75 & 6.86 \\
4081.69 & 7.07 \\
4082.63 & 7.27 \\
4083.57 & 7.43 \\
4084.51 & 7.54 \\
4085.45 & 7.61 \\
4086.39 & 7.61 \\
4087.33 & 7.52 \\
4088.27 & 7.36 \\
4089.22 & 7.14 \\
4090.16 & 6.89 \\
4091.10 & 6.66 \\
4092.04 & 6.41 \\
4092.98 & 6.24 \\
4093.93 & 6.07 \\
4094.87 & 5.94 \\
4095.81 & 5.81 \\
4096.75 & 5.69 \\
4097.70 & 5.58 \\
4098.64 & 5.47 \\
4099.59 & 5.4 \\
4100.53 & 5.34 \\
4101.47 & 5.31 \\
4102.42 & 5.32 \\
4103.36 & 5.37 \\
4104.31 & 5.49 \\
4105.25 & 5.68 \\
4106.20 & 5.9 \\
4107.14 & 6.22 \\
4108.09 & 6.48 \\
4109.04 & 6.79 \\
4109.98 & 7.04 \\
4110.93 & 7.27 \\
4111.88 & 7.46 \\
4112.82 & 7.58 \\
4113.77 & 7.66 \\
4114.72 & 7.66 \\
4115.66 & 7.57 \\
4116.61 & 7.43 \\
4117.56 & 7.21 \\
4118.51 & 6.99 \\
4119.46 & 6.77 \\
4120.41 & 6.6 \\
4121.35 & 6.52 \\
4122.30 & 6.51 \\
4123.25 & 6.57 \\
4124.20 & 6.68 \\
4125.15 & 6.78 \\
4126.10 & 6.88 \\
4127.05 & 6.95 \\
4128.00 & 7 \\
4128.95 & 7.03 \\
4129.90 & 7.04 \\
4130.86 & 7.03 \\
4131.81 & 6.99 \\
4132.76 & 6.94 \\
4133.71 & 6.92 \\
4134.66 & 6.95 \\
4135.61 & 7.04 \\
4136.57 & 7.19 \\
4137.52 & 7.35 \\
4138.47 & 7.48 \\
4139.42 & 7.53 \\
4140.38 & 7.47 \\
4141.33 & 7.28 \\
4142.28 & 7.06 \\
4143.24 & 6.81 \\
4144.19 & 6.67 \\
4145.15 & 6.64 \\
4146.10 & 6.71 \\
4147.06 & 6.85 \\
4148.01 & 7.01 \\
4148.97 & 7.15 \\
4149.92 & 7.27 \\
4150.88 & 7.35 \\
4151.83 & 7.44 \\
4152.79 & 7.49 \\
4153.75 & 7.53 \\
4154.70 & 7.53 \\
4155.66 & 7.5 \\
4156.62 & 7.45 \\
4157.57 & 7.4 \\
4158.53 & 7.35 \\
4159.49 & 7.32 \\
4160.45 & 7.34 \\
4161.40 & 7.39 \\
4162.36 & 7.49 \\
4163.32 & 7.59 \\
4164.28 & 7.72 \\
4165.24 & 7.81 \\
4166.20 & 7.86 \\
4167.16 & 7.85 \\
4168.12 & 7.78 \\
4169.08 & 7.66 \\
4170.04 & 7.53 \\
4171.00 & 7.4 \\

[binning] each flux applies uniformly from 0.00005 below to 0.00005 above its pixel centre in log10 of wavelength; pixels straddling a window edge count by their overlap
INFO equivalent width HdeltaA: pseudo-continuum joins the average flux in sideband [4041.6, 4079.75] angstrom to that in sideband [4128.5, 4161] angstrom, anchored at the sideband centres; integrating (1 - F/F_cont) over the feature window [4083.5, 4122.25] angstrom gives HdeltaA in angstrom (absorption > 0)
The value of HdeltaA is 3.3 angstrom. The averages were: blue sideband 7.2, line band 6.58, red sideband 7.18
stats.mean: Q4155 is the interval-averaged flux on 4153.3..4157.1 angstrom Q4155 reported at 7.52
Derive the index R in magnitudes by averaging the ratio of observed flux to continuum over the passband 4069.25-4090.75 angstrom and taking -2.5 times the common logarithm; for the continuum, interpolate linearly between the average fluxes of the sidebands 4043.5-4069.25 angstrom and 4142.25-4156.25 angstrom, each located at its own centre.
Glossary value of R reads 0.05 mag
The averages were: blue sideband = 7.37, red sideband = 7.13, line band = 7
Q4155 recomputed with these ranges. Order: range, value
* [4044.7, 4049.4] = 7.58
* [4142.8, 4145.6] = 6.7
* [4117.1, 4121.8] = 6.82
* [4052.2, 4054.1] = 7.71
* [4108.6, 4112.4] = 7.16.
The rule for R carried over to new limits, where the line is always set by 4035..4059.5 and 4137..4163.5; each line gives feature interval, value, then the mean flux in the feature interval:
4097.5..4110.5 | 0.25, 5.82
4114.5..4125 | 0.06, 6.94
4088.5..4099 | 0.18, 6.21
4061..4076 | 0.05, 7.03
